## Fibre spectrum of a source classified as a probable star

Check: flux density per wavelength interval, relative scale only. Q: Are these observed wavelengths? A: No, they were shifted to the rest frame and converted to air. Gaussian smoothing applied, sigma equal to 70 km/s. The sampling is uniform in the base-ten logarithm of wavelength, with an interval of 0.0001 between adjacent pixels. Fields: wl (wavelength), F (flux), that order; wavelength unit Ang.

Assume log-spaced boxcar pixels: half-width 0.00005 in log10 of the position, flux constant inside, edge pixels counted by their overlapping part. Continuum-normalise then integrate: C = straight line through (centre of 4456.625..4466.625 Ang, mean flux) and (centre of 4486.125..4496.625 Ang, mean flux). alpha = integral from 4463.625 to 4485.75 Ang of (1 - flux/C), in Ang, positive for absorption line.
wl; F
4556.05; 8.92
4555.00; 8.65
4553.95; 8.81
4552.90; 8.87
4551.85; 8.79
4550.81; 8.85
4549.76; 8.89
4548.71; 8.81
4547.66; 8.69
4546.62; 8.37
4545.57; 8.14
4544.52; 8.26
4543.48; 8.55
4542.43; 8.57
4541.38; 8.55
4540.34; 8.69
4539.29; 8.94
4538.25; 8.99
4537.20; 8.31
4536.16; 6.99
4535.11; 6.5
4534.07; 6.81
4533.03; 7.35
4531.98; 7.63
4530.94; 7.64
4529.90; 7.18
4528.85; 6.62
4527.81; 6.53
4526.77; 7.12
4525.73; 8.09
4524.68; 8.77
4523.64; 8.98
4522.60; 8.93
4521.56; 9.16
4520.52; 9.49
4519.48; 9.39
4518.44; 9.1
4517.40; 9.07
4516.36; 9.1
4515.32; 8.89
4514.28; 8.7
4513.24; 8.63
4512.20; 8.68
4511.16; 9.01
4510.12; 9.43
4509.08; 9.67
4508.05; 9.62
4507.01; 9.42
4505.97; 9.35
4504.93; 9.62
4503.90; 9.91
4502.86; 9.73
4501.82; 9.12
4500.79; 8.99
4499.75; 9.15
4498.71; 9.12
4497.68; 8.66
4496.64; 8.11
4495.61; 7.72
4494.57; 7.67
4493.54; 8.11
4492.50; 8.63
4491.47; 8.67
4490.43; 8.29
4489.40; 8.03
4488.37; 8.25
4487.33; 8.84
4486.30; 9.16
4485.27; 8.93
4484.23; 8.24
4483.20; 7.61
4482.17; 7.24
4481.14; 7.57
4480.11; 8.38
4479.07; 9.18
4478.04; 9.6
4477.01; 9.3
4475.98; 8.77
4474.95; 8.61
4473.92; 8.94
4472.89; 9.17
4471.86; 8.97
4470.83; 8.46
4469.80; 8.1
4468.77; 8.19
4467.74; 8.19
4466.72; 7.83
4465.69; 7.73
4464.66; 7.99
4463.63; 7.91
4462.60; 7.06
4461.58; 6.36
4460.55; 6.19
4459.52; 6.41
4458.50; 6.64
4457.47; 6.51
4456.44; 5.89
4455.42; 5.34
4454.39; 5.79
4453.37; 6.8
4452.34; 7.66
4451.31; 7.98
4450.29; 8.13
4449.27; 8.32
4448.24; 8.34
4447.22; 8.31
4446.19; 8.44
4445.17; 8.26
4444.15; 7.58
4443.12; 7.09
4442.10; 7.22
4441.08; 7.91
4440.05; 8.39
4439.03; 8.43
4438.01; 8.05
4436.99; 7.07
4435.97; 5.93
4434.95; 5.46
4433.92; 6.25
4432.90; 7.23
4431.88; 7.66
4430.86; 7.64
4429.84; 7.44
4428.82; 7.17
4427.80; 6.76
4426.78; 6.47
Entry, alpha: -2.5 Ang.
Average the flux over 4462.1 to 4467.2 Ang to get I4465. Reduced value 7.69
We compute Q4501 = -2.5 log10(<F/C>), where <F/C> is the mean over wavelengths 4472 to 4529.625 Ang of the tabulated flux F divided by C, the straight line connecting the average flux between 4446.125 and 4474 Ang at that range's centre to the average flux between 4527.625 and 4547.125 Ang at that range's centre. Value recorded -0.13 mag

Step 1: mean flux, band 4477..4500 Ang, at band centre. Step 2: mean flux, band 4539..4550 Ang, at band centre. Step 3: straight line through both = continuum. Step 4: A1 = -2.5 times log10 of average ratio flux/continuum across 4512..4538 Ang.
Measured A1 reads 0.048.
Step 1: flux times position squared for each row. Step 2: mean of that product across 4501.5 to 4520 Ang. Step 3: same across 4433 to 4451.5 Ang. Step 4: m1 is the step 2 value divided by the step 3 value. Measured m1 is 1.3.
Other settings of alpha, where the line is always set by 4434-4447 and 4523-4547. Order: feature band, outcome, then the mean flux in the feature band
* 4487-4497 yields -0.7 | 8.22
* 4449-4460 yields 1.0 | 6.83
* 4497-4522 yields -4.6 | 9.2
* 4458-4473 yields -0.1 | 7.64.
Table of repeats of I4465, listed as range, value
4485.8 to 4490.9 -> 8.52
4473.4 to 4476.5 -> 8.78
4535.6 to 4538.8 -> 8.09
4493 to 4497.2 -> 7.9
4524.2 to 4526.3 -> 8.37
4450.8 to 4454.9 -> 7.06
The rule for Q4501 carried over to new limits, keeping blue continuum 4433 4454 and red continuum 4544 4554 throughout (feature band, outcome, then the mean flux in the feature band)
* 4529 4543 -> 0.09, 7.82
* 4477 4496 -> -0.05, 8.37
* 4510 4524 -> -0.09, 9.03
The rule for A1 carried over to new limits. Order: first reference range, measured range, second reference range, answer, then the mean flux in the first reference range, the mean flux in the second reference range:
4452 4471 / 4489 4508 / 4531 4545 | -0.172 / 7.08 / 8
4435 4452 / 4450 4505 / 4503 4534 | 0.012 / 7.78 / 8.64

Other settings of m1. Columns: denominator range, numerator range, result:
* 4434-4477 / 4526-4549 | 1.08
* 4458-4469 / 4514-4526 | 1.26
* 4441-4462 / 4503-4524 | 1.32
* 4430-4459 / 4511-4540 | 1.17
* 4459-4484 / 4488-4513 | 1.11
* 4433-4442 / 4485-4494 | 1.22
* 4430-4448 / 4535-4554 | 1.19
